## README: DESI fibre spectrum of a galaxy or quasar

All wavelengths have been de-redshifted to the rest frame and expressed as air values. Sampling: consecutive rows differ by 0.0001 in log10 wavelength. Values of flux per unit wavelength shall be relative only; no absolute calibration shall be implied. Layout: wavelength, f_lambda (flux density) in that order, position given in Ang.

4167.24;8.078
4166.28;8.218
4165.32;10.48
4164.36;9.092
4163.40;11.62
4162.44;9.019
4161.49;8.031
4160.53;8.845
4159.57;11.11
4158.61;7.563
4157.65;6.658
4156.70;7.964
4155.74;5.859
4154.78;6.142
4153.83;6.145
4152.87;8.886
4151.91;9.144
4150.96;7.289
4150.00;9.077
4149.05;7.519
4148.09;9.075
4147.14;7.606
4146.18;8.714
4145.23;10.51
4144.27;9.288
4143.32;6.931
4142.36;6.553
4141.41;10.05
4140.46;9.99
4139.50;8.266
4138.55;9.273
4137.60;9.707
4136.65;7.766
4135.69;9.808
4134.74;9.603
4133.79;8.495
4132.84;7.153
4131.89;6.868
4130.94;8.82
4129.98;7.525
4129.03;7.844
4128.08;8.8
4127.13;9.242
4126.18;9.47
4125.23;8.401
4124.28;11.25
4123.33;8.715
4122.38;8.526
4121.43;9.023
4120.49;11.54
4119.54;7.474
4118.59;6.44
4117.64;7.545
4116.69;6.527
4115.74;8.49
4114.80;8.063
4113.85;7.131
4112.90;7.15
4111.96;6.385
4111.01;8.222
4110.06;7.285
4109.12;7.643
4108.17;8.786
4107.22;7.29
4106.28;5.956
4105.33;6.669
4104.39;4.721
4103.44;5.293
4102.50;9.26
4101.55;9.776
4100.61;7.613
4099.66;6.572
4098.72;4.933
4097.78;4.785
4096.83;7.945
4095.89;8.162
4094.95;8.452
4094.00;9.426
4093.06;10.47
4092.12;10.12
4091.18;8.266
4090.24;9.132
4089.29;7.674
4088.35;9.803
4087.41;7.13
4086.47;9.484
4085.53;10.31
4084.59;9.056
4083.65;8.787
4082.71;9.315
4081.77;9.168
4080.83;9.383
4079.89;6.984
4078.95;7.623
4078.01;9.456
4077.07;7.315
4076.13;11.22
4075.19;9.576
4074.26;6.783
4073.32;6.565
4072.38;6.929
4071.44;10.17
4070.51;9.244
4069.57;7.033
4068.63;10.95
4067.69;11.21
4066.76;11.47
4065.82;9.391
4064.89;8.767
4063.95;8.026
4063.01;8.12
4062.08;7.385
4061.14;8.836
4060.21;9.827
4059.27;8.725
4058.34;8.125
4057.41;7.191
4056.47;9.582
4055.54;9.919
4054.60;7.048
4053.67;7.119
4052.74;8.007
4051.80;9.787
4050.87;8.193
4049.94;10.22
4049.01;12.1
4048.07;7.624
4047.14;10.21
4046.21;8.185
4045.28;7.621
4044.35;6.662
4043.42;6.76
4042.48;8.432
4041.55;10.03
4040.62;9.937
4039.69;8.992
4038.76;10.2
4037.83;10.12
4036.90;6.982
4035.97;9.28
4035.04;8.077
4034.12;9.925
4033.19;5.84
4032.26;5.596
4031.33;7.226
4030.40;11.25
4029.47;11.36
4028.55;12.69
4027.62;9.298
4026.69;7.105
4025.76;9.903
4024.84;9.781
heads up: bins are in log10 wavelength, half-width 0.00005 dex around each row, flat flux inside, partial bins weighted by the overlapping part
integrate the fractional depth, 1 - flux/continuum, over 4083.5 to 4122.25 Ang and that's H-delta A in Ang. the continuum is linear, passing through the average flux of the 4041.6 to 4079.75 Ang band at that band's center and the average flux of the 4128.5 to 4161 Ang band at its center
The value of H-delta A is 2.6 Ang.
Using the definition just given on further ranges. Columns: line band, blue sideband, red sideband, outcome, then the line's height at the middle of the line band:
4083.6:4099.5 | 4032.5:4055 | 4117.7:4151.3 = 0.38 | 8.63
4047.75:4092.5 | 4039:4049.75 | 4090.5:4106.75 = -3.31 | 8.24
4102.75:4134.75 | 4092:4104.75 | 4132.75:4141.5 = 1.98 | 8.38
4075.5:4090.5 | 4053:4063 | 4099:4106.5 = -2.55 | 7.58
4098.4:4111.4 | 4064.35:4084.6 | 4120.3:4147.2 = 2.49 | 8.86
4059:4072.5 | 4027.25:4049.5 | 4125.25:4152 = -0.46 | 8.83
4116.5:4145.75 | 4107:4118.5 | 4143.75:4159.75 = -3.25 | 7.78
